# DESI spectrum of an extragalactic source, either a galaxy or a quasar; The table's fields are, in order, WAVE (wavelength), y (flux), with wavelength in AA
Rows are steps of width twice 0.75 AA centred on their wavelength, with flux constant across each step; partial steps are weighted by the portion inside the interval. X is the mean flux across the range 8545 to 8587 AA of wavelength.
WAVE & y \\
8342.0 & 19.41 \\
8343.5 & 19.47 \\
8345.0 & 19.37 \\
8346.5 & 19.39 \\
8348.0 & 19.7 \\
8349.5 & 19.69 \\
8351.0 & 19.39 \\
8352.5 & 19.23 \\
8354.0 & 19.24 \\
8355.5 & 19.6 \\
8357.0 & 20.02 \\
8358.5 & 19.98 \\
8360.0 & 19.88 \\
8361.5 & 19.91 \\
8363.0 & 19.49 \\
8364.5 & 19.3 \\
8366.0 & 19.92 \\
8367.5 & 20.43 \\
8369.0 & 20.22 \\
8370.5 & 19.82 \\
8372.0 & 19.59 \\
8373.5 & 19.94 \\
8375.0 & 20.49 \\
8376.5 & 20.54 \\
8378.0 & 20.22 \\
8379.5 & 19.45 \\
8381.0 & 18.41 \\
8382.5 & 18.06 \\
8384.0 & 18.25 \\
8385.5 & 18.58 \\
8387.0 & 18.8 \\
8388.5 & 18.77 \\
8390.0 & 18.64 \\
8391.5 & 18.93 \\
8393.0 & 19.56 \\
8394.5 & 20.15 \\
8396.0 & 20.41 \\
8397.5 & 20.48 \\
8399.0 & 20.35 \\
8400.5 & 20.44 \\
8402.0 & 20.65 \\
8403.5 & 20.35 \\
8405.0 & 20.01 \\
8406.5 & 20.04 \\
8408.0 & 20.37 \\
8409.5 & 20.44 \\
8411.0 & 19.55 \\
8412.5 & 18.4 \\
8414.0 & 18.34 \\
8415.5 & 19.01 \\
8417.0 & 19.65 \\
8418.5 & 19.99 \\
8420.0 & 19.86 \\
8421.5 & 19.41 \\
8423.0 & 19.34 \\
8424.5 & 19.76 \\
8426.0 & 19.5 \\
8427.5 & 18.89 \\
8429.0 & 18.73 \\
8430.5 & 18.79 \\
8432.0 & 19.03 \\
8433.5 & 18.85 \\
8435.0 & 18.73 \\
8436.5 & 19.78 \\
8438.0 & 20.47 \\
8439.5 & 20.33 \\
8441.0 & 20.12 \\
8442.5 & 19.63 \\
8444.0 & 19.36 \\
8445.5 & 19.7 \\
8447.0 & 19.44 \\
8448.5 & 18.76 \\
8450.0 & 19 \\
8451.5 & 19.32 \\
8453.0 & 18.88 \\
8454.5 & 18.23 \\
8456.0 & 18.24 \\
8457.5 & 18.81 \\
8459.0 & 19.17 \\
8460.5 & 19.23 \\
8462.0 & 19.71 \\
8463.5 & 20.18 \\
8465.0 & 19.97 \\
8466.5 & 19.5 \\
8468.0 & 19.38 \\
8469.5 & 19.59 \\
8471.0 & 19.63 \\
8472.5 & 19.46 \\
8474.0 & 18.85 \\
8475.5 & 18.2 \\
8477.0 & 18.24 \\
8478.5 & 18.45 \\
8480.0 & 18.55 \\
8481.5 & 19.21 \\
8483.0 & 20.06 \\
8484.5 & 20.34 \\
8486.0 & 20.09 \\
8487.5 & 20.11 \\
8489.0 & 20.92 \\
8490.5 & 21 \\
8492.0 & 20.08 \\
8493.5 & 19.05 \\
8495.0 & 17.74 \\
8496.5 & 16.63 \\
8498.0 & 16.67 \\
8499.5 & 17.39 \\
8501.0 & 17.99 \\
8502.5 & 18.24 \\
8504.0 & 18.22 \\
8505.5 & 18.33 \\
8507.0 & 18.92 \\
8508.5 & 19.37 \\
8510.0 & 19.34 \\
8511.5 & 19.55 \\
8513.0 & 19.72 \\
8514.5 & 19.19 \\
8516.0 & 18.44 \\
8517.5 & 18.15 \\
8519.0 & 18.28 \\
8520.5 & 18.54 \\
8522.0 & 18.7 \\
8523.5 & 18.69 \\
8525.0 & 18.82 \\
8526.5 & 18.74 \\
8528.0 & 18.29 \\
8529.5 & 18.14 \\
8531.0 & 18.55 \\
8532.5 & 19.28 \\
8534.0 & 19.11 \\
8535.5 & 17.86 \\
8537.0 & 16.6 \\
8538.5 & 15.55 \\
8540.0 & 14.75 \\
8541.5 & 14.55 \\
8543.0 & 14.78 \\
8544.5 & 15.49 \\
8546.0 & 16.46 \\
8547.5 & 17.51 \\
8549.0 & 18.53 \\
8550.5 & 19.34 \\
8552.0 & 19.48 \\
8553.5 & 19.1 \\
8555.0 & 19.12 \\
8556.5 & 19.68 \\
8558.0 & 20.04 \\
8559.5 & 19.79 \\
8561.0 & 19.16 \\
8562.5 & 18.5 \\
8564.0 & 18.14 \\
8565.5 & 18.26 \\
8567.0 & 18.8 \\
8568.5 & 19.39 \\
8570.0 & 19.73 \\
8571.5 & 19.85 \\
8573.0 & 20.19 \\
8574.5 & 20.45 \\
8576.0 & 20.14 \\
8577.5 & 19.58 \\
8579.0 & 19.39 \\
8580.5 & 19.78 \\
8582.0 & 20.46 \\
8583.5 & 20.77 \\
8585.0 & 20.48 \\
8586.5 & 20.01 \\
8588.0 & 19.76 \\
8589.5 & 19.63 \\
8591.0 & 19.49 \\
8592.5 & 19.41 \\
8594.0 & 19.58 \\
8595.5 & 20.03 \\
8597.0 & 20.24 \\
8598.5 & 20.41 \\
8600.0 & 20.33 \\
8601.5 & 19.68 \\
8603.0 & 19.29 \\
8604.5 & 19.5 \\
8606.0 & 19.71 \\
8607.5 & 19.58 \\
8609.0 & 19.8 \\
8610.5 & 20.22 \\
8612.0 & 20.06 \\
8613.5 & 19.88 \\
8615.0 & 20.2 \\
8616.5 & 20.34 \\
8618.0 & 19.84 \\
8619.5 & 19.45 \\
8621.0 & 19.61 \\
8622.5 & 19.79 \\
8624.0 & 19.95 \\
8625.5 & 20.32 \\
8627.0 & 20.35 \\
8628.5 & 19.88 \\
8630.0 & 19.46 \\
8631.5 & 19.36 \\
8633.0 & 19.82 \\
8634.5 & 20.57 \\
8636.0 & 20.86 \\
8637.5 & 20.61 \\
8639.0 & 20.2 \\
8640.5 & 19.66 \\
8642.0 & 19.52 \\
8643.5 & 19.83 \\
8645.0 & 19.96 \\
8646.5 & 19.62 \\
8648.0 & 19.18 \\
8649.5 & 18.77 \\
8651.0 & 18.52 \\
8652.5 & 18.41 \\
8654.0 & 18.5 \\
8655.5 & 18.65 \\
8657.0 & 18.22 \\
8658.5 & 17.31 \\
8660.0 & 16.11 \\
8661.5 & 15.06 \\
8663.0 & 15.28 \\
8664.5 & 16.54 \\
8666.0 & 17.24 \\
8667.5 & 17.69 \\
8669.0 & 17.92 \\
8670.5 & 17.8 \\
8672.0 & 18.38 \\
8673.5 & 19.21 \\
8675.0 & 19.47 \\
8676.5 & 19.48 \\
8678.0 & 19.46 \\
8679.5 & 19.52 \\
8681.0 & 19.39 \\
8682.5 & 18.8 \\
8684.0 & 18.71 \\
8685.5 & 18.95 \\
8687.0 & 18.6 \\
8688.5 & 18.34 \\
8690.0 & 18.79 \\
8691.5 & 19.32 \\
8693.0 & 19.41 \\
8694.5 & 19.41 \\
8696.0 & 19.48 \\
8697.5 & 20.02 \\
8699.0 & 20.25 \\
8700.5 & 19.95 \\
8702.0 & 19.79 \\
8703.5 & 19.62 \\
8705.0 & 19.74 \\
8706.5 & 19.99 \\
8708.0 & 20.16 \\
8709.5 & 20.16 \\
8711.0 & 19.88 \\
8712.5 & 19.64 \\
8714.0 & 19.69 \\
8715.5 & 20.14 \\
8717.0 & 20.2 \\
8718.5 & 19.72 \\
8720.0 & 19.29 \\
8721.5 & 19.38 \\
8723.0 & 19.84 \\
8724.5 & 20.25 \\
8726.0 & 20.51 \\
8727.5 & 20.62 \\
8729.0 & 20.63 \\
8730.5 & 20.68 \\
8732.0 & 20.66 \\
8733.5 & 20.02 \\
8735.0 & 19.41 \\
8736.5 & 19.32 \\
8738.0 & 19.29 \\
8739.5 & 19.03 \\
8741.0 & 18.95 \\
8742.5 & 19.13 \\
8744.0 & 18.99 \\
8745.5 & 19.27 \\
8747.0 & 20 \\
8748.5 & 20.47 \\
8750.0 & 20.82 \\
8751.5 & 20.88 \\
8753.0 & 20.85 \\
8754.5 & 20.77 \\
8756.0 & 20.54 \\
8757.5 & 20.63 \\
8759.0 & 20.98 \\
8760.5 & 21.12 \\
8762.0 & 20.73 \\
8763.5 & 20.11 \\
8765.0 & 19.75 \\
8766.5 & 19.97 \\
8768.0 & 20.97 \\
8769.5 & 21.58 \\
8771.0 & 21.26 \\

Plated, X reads 19.3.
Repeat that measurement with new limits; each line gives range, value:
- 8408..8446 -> 19.4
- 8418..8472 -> 19.4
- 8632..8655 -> 19.6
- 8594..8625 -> 19.9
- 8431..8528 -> 19.1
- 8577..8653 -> 19.8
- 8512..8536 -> 18.7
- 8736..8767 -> 20.1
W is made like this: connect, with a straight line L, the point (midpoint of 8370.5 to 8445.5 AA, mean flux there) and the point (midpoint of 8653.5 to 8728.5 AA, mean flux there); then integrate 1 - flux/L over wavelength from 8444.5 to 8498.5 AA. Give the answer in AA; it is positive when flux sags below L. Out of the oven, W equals 0.6 AA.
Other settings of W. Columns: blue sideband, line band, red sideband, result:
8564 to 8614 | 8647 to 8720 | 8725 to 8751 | 3.65 AA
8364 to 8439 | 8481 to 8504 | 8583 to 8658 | 0.73 AA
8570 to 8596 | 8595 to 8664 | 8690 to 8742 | 1.79 AA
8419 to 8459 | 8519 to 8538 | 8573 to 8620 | 1.20 AA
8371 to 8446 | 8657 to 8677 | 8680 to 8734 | 2.23 AA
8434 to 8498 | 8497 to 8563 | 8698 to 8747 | 4.20 AA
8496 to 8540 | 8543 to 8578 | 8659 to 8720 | -0.87 AA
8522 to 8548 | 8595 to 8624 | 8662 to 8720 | -2.79 AA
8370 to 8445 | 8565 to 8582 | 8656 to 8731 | -0.34 AA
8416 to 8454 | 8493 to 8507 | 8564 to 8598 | 1.23 AA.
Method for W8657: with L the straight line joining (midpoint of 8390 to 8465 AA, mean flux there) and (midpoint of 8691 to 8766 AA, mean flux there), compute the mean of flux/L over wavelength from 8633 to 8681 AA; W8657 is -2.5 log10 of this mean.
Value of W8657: 0.07 mag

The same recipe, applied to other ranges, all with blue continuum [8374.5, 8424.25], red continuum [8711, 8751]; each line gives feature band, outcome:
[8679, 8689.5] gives 0.05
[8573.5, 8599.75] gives -0.01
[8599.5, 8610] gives 0.00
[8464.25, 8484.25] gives 0.02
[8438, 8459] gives 0.02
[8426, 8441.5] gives 0.01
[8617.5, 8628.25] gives -0.01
